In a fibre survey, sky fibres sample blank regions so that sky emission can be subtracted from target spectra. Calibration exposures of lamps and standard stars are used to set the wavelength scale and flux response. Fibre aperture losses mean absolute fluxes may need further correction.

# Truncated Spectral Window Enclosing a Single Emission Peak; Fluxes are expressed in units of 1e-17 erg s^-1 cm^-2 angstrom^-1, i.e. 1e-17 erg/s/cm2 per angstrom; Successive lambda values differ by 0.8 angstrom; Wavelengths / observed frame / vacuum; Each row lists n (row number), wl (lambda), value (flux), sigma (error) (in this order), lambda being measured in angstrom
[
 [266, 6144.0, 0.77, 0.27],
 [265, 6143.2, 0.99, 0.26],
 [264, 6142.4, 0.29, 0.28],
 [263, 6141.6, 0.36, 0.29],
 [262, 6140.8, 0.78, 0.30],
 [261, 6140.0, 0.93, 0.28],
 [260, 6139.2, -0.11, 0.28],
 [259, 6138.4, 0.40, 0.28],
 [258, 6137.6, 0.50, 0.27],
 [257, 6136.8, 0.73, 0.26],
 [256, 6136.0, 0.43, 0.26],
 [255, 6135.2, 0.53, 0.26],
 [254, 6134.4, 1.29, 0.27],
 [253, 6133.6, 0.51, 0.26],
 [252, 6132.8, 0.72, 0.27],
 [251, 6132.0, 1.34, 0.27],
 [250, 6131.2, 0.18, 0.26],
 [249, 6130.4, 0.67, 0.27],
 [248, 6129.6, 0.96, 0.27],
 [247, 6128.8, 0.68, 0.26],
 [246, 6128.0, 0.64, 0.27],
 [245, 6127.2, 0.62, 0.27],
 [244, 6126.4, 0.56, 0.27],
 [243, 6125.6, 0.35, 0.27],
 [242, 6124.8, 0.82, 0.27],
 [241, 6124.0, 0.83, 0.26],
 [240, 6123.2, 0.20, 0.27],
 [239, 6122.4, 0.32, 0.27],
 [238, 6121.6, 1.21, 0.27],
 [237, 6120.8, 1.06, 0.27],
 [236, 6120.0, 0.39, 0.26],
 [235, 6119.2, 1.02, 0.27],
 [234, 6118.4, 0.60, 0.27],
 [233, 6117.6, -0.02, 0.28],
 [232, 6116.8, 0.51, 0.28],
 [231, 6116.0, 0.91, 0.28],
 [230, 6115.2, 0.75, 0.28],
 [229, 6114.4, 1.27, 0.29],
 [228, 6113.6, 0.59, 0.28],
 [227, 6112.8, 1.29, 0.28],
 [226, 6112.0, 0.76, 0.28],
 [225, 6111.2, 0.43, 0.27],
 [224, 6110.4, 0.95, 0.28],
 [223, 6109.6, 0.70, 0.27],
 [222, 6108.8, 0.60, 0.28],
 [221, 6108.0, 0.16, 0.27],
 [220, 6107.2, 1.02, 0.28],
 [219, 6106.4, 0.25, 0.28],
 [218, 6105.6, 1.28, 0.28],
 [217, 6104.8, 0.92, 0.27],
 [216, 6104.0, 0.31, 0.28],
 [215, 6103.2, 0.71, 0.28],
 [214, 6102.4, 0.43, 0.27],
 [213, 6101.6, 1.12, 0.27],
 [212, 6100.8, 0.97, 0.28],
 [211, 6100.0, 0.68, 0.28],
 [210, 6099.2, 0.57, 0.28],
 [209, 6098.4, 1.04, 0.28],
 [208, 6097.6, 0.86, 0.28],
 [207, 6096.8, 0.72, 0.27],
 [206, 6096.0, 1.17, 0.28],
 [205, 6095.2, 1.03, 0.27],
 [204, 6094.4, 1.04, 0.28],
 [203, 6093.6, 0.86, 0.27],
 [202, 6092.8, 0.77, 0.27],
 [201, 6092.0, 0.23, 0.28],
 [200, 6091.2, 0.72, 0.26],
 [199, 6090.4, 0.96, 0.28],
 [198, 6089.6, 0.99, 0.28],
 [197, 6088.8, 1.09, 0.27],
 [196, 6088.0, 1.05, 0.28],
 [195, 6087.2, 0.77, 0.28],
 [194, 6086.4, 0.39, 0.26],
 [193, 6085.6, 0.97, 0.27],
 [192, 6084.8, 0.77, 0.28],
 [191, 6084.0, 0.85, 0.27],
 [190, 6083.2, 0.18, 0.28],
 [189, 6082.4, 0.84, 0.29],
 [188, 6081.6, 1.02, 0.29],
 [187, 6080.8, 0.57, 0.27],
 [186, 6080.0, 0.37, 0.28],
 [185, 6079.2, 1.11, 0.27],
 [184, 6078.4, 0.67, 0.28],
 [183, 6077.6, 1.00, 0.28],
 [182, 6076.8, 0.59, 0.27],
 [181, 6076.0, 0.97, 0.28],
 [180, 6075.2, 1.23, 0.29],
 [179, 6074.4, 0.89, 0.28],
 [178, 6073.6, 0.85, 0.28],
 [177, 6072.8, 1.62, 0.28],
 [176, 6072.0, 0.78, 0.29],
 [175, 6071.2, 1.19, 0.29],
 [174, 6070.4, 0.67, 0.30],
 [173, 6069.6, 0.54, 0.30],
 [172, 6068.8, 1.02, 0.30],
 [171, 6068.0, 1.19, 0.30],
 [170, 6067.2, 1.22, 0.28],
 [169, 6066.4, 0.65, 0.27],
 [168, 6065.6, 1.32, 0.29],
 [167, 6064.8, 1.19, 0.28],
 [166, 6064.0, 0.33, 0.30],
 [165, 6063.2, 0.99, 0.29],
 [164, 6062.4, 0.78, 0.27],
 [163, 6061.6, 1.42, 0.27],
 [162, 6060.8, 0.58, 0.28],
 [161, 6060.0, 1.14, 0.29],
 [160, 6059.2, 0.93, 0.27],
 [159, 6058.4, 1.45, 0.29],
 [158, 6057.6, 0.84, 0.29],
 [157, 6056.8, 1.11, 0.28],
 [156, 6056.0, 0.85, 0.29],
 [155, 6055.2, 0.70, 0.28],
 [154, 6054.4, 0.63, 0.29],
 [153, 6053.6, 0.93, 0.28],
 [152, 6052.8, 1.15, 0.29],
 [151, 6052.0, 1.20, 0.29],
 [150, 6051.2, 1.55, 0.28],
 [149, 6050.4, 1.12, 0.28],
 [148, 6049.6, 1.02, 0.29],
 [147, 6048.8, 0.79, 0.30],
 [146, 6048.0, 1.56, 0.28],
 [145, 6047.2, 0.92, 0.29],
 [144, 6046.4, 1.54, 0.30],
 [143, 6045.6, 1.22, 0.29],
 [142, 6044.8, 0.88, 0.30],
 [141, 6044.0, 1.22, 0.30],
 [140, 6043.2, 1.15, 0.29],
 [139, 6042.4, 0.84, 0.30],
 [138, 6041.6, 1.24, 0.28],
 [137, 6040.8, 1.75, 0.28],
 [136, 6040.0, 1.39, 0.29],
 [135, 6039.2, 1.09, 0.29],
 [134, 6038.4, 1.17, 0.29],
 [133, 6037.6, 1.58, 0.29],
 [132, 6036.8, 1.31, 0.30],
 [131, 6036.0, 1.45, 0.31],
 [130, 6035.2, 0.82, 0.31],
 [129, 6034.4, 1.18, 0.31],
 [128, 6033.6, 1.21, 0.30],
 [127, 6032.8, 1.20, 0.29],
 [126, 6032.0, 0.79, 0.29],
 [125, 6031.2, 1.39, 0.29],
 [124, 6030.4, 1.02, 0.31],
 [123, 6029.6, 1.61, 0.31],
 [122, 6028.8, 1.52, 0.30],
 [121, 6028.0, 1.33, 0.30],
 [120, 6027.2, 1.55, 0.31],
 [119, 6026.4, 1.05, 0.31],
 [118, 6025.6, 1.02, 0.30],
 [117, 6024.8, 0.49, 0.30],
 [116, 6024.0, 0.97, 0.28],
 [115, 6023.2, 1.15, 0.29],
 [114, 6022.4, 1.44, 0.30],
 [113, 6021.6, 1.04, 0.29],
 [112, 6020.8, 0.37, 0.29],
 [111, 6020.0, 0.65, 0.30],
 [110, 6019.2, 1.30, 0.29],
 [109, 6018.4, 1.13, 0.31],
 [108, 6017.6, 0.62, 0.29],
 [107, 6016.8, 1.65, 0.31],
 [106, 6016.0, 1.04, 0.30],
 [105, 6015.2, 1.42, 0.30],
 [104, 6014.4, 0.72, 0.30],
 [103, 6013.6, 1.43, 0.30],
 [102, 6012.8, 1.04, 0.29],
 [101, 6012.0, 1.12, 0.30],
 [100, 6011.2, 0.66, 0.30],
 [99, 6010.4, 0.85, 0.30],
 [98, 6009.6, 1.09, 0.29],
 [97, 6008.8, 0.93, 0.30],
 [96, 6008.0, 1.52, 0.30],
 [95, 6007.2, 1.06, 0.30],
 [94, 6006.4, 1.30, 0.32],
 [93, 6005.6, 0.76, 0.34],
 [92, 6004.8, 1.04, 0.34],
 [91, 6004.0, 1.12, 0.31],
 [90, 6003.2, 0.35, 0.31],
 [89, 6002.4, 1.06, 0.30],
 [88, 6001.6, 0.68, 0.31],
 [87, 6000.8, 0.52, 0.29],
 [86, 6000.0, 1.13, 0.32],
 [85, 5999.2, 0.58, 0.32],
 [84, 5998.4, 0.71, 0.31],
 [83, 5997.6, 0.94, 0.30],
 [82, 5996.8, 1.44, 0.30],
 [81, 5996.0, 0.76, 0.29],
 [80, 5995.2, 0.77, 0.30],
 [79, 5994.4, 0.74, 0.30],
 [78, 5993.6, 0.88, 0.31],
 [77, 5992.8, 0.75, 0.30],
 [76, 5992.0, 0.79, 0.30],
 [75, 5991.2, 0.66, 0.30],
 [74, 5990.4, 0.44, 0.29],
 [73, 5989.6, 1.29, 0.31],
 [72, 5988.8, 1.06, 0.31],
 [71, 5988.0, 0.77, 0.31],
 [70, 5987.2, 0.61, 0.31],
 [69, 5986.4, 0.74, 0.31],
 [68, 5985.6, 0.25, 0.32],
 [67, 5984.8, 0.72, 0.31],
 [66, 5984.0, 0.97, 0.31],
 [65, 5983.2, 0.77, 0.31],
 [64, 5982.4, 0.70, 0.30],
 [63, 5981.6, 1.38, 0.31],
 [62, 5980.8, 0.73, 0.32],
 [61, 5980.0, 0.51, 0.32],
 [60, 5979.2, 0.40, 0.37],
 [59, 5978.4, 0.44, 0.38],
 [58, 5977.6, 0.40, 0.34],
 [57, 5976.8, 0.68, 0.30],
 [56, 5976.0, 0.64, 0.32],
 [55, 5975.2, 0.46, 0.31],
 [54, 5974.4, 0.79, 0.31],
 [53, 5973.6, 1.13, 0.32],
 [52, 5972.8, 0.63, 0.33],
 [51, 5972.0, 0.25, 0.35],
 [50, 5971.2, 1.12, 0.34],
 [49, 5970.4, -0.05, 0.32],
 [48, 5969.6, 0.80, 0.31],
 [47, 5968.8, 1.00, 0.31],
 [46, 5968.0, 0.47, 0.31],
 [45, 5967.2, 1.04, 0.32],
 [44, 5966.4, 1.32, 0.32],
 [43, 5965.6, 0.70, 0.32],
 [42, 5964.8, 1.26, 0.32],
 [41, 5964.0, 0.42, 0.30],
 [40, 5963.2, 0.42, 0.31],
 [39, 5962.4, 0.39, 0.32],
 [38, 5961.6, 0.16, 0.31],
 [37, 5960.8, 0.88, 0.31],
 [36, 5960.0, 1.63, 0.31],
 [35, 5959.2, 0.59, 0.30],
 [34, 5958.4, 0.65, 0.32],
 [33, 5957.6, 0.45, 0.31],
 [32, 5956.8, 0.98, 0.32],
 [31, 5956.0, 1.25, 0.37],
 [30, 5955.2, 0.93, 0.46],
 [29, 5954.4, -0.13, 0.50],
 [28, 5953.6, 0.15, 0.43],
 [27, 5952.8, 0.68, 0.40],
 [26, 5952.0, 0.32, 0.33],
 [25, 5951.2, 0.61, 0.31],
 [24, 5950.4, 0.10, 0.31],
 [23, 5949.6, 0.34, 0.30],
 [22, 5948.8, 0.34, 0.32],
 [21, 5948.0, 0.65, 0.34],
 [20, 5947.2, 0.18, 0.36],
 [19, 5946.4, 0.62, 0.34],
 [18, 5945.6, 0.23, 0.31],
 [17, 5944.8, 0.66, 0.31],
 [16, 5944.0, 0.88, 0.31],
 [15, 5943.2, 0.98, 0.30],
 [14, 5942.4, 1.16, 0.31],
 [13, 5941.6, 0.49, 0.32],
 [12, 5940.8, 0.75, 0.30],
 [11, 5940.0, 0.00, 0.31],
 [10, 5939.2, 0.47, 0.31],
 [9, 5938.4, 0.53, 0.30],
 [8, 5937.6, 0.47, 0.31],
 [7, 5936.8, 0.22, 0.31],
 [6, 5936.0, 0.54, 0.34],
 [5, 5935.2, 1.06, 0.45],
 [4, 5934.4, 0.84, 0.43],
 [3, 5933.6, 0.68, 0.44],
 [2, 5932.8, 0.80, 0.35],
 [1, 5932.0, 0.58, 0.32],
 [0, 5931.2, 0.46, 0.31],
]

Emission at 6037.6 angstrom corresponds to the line Mg II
